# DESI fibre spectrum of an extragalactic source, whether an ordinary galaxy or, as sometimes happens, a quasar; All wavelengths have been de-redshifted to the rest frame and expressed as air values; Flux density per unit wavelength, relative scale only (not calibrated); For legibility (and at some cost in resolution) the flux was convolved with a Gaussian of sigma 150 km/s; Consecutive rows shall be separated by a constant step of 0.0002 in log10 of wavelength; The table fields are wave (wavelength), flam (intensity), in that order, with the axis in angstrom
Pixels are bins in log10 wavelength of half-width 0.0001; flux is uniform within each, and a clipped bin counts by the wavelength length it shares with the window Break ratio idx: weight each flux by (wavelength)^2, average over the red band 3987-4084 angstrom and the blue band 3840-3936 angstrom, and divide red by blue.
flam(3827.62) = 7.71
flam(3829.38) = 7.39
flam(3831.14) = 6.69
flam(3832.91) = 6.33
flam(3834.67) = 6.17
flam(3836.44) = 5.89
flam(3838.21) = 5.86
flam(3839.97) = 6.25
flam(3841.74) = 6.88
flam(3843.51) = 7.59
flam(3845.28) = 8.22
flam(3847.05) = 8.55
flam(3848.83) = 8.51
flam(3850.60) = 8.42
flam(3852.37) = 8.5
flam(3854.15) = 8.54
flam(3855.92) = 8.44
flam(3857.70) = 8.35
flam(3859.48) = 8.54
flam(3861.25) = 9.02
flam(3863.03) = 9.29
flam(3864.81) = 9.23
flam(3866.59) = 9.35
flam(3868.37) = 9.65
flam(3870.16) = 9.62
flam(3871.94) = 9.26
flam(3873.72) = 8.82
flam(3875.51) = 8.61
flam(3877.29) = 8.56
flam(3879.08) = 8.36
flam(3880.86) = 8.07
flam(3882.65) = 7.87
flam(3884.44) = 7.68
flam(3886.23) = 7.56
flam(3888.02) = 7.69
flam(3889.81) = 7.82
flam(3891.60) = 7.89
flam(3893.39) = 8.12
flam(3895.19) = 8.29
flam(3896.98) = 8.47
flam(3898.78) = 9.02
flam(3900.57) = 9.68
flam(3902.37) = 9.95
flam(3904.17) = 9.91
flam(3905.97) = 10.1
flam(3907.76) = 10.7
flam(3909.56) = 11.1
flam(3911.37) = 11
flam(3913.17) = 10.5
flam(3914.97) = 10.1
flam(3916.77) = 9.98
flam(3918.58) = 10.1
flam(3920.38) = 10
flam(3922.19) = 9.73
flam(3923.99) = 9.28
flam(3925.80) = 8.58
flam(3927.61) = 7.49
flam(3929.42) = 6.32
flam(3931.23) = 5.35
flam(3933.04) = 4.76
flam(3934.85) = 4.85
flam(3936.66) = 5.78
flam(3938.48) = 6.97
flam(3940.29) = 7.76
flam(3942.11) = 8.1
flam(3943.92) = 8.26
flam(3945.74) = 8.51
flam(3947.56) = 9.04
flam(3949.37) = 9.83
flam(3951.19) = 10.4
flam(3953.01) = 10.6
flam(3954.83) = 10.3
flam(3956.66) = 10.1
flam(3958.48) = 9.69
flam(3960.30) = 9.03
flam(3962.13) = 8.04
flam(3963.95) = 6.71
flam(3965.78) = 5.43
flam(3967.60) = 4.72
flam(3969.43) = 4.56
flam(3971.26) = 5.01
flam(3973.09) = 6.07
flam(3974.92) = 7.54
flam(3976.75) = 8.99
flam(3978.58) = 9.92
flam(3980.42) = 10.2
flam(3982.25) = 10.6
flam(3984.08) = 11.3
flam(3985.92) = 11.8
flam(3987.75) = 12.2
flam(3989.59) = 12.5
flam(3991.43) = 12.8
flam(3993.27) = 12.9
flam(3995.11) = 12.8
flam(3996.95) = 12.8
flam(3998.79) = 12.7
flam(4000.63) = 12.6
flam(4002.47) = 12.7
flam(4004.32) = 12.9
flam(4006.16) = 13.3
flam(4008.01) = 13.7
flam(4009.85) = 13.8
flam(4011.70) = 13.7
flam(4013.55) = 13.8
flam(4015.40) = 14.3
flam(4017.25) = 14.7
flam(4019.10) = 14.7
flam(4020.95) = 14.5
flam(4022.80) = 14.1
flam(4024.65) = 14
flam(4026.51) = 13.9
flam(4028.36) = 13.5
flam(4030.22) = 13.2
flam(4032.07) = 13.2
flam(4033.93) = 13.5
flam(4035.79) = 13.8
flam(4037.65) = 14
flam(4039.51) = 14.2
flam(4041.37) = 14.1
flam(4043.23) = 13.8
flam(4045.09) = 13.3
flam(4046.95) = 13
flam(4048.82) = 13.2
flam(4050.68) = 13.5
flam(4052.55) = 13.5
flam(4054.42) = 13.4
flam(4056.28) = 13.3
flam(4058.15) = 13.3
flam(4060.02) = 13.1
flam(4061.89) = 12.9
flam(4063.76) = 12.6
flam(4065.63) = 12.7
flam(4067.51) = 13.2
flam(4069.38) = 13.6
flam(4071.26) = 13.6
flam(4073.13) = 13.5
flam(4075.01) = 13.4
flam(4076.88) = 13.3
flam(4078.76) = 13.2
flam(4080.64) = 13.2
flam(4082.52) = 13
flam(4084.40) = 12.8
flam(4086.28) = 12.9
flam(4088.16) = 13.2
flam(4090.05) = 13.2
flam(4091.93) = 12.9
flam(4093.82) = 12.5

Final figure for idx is 1.7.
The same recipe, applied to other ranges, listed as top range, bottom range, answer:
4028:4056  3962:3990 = 1.66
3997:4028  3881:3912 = 1.62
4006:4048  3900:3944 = 1.69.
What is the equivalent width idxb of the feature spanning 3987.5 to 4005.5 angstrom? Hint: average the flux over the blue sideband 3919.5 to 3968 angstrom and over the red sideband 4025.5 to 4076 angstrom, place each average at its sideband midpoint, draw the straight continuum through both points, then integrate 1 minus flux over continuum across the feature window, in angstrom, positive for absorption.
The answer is -3.44 angstrom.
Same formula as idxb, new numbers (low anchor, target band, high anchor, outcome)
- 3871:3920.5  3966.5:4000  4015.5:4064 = 5.55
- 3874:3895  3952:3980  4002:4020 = 9.24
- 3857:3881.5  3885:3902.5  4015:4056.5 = 2.32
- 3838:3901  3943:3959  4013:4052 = 2.12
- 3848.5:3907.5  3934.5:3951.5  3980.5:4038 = 4.65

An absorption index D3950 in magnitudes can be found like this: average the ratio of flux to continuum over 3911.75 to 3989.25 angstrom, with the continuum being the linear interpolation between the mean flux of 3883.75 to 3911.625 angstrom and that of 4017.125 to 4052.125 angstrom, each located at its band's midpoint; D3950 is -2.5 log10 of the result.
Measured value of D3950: 0.26 mag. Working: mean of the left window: 9.03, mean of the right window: 13.8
